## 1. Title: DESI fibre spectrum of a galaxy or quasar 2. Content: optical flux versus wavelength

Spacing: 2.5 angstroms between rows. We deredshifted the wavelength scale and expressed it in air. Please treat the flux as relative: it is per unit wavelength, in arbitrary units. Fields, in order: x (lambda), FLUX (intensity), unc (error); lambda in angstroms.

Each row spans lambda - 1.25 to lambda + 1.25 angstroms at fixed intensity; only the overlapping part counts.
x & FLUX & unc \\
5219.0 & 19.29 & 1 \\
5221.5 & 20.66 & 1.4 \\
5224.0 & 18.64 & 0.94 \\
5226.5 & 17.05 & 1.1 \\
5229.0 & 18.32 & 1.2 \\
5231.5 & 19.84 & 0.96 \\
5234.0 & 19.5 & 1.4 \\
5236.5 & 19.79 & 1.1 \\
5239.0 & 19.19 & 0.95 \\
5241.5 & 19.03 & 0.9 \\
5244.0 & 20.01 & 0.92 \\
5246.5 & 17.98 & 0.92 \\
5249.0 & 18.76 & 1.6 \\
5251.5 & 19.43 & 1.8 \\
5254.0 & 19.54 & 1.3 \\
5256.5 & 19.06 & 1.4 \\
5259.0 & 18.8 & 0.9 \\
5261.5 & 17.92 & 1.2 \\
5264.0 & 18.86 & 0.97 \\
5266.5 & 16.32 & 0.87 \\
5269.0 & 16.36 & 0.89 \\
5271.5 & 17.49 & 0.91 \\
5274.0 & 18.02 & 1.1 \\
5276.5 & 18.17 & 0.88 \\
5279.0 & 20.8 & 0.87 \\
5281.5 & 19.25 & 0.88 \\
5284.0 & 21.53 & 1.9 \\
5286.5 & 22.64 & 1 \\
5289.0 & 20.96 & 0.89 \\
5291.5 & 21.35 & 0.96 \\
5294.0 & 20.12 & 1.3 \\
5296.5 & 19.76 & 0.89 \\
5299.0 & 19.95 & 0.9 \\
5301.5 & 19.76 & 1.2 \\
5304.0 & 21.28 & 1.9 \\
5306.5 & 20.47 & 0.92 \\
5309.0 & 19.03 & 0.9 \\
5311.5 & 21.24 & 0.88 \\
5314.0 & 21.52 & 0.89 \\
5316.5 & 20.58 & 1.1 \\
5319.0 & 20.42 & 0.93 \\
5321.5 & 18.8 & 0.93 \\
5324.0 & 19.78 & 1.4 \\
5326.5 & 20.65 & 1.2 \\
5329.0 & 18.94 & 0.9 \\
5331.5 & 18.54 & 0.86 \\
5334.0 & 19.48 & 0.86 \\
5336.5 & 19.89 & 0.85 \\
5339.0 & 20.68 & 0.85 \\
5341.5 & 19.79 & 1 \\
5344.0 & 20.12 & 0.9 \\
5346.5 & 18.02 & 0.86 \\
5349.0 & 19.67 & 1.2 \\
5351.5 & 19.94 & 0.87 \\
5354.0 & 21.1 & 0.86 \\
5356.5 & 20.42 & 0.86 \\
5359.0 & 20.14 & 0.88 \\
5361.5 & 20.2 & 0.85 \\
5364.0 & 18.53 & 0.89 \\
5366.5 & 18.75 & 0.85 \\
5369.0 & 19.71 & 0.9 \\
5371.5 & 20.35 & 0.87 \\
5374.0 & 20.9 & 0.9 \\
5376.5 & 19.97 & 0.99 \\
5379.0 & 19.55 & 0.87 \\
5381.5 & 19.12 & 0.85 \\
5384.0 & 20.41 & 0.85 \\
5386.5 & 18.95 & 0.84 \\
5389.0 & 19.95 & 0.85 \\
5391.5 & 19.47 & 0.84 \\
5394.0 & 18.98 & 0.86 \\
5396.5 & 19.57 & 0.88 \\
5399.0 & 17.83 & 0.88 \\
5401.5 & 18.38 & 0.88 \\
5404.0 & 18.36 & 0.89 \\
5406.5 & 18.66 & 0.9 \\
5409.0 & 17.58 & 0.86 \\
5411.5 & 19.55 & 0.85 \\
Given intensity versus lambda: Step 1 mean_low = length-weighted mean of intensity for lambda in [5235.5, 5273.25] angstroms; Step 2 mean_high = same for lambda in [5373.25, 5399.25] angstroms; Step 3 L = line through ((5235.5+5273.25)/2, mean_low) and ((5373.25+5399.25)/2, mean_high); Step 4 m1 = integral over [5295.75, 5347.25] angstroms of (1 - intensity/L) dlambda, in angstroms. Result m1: -2.42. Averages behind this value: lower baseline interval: 18.6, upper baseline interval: 19.6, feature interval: 20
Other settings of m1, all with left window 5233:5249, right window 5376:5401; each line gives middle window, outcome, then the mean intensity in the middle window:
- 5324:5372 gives -1.1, 19.7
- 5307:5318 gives -0.7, 20.6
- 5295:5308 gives -0.6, 20.2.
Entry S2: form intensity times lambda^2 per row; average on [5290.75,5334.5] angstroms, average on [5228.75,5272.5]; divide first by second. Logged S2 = 1.1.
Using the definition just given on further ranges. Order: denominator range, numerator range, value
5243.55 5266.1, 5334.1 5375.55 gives 1.10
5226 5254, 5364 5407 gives 1.07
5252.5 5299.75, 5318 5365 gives 1.05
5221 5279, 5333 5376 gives 1.11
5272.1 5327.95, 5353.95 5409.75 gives 0.99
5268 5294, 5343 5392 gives 1.04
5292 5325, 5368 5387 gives 1.01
